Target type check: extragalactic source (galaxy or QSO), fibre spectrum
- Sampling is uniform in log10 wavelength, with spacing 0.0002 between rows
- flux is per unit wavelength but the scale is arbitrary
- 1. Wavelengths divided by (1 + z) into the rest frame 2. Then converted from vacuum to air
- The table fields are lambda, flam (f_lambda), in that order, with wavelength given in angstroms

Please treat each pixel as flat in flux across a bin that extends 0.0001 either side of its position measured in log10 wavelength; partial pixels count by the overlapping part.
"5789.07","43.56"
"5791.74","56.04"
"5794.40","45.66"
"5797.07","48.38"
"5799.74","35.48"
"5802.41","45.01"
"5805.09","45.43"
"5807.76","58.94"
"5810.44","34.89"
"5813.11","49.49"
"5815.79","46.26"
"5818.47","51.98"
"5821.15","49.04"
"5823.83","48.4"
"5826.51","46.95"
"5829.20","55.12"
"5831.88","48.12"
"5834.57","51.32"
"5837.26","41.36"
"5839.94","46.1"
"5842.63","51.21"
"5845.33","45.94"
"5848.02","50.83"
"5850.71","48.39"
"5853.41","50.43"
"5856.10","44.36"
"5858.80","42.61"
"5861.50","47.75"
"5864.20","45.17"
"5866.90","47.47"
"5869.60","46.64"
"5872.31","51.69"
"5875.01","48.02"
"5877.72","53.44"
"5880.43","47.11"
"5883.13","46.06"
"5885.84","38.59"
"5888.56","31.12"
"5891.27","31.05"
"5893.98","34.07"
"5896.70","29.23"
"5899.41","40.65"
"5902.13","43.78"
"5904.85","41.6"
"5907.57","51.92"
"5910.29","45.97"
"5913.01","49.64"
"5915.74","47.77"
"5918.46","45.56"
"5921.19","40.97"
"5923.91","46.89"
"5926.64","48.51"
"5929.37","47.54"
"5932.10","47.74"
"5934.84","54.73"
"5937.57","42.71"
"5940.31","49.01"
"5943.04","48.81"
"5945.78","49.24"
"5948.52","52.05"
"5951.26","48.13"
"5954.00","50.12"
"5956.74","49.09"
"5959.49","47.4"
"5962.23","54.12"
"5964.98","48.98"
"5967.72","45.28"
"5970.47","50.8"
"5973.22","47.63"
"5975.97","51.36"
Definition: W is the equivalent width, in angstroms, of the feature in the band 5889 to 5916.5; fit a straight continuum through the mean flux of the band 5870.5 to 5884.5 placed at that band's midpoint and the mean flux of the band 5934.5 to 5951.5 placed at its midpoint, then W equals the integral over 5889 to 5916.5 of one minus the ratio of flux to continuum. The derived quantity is 4.5 angstroms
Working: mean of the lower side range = 49.2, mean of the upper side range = 49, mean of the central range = 41.1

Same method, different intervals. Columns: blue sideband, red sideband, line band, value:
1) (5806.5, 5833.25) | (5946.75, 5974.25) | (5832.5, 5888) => 2.29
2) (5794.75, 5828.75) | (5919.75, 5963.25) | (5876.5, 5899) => 4.24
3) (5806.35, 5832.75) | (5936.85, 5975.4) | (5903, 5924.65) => 1.21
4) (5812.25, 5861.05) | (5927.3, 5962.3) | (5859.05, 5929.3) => 6.64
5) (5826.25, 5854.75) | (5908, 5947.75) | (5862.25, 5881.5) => -0.05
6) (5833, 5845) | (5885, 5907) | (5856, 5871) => -1.06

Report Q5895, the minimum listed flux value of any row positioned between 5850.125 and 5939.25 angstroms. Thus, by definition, 29.23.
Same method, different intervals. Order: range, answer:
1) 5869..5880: 46.64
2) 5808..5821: 34.89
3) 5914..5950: 40.97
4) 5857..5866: 42.61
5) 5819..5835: 46.95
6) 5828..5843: 41.36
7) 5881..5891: 31.12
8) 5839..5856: 45.94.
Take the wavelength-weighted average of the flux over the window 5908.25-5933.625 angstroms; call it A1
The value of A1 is 46.9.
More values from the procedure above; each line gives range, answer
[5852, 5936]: 44.8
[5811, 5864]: 47.9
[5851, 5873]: 46.9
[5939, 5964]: 49.8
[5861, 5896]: 43.3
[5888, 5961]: 45.2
